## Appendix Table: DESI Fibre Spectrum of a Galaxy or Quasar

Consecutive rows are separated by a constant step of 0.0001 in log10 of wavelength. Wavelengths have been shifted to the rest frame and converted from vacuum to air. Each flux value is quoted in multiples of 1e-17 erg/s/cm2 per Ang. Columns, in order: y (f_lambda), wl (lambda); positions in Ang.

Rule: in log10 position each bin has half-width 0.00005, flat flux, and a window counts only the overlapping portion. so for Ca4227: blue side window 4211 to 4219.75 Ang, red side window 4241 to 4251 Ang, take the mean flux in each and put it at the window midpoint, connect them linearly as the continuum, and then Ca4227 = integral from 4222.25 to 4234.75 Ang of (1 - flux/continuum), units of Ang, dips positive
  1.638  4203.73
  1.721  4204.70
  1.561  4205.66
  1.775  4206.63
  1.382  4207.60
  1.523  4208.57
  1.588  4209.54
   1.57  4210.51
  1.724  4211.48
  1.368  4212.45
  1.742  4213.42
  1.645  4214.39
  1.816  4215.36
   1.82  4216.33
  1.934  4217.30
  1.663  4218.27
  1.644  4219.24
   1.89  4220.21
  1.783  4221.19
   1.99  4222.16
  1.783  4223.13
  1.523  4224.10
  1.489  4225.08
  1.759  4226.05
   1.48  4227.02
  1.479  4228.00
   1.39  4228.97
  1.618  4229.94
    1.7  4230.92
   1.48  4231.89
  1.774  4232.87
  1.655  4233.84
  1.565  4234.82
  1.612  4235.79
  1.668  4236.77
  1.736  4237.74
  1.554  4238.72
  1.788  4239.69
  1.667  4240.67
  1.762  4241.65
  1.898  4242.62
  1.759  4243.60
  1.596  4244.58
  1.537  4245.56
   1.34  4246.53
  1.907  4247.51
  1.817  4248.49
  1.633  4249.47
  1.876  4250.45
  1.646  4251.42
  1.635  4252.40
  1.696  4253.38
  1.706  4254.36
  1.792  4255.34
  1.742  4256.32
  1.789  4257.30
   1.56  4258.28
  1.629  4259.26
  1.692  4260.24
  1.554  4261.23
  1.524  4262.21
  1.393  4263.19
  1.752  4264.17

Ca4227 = 0.8 Ang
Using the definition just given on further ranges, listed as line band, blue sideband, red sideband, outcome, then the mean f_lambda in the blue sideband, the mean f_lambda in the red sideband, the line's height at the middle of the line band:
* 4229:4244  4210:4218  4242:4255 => 0.2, 1.7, 1.7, 1.7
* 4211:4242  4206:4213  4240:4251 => -0.8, 1.56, 1.71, 1.63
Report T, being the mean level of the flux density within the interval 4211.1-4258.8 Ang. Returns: 1.68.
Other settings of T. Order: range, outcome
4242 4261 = 1.7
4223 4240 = 1.61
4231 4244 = 1.69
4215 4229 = 1.71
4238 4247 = 1.66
